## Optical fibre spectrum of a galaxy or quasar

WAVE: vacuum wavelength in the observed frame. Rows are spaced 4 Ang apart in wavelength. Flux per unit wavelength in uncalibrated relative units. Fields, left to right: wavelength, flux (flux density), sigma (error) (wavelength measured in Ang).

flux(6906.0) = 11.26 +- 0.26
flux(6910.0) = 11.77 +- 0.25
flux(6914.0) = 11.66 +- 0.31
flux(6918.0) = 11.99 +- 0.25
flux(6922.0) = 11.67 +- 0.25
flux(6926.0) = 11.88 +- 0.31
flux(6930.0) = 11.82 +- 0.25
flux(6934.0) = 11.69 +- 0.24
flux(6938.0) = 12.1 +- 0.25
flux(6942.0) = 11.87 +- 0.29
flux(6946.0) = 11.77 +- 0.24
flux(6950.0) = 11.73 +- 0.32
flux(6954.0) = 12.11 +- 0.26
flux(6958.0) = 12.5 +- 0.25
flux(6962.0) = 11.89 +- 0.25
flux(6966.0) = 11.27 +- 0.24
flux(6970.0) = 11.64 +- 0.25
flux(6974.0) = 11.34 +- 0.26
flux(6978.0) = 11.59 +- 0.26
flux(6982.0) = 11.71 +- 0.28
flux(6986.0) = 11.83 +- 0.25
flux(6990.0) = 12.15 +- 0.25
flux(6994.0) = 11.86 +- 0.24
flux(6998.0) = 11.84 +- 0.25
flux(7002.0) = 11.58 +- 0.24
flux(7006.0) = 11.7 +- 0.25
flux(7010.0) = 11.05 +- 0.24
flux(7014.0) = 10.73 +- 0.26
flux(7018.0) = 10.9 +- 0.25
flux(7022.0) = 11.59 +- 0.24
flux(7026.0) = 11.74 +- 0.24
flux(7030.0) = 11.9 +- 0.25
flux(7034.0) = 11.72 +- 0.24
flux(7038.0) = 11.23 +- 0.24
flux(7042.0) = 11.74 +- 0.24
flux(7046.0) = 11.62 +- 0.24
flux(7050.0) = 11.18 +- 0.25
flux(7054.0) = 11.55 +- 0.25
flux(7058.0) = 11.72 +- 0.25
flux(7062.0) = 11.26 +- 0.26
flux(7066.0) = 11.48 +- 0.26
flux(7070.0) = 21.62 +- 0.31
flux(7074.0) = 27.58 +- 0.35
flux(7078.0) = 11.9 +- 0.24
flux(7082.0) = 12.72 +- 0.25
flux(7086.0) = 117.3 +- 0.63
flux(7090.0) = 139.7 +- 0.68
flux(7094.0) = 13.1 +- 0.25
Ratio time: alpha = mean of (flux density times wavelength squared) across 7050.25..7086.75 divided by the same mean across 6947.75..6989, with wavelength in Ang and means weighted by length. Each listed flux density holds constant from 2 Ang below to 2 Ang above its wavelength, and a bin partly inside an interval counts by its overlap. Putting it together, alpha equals 1.97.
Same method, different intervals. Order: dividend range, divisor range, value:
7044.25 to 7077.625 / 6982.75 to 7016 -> 1.29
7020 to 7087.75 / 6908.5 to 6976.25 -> 1.67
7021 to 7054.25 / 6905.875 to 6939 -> 1.02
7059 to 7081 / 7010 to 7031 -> 1.47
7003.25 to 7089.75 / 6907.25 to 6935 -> 1.79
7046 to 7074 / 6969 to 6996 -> 1.23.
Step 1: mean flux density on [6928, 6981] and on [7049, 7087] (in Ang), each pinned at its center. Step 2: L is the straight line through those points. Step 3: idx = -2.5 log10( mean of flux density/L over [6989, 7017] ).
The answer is 0.38 mag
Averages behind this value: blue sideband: 11.8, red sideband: 22.8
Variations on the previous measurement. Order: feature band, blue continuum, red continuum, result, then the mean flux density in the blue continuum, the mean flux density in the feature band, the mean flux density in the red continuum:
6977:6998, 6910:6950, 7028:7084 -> 0.07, 11.8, 11.8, 13.5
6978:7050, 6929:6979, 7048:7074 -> 0.14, 11.8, 11.6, 14.2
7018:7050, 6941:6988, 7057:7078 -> 0.28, 11.8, 11.6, 16.5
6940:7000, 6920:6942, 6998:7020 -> -0.02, 11.8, 11.8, 11.3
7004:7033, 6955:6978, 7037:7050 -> 0.02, 11.7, 11.4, 11.5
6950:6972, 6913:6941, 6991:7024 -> -0.02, 11.8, 11.9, 11.4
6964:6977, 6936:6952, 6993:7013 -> 0.03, 11.9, 11.4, 11.5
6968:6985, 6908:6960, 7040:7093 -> 0.48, 11.9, 11.6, 31.3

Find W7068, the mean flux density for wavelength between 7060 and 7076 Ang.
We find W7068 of 18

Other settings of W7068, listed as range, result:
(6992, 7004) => 11.8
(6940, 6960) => 12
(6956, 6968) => 11.9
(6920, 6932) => 11.8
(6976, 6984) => 11.7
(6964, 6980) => 11.5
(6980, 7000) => 11.9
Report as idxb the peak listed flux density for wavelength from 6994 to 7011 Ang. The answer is 11.86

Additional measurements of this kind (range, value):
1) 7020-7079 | 27.58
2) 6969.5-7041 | 12.15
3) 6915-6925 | 11.99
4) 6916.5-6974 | 12.5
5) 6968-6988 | 11.83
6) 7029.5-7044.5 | 11.9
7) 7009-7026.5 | 11.74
